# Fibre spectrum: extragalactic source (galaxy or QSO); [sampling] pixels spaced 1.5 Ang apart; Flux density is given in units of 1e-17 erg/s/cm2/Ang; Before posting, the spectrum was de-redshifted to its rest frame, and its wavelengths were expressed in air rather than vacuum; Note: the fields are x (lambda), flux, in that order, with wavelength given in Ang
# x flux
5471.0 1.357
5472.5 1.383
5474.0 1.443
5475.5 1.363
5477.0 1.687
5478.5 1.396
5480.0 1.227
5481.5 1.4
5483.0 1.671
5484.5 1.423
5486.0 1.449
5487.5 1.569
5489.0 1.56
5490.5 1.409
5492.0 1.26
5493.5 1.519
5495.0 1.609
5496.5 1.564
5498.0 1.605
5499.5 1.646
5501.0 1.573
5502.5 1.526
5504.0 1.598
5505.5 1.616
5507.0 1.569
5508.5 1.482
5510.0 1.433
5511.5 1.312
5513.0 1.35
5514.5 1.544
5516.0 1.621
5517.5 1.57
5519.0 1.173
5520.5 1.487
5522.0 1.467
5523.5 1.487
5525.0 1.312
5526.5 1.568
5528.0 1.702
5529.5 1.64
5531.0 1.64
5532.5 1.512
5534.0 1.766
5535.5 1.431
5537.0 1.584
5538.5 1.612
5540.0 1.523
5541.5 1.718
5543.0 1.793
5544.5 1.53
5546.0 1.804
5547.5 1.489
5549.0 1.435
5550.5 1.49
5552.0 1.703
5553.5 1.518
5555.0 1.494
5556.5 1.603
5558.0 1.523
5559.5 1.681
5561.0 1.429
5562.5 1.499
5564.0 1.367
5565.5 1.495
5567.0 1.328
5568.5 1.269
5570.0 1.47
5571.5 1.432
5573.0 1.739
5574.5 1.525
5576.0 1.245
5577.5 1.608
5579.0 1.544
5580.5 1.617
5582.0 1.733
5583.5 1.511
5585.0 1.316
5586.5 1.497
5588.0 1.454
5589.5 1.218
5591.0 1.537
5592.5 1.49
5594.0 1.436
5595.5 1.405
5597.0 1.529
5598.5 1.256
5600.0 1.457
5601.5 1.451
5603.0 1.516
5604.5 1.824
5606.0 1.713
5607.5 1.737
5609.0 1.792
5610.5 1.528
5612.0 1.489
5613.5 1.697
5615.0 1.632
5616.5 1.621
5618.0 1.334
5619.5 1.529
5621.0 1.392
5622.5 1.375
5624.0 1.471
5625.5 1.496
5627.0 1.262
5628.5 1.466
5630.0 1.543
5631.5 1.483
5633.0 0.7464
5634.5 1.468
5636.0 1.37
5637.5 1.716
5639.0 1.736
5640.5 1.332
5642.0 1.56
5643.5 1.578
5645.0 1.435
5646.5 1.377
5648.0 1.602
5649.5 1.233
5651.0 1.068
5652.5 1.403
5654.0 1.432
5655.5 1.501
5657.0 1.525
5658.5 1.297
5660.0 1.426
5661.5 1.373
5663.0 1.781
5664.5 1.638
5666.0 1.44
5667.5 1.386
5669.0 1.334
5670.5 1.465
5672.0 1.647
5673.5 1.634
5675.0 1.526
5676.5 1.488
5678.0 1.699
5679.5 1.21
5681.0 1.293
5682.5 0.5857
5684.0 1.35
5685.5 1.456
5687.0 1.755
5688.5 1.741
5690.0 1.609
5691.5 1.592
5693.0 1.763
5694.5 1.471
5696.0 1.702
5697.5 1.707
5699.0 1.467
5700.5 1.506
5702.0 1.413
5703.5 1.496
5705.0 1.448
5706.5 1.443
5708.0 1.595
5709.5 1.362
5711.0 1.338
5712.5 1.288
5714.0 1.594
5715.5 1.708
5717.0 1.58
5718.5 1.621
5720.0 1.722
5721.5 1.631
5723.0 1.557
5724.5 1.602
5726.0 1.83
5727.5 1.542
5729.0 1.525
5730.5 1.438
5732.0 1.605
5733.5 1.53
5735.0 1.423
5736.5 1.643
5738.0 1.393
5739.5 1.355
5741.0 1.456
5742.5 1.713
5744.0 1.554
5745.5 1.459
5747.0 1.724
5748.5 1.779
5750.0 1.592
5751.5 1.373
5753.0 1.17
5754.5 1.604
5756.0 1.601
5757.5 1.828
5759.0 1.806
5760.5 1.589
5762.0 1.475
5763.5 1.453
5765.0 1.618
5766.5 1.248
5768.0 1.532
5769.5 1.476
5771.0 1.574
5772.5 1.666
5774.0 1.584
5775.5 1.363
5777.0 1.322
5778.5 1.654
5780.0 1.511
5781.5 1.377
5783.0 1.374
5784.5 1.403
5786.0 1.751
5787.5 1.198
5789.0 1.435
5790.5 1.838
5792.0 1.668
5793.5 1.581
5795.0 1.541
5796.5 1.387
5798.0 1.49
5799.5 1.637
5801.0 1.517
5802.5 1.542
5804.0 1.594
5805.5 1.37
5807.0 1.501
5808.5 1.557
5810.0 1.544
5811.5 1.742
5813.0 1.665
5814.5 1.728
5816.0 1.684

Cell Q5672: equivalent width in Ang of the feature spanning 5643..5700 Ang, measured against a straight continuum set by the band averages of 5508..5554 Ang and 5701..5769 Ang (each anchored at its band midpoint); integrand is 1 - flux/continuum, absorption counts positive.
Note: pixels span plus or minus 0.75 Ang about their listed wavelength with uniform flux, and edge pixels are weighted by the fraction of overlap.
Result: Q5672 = 2.43 Ang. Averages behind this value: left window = 1.54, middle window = 1.47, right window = 1.54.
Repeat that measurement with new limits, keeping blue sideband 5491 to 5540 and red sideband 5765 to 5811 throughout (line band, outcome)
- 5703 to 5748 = -0.8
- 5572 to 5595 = 0.4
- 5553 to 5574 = 0.4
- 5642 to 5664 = 1.2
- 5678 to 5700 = 0.4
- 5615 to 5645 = 1.3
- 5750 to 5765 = -0.4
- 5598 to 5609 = -0.5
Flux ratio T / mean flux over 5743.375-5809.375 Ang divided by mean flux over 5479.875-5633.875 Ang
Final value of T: 1.01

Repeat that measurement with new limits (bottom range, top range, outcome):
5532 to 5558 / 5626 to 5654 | 0.89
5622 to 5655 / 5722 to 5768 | 1.09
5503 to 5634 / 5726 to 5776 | 1.02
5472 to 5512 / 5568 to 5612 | 1.01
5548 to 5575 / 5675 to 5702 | 1.00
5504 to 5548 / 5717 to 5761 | 1.02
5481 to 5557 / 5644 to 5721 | 0.96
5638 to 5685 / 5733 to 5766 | 1.08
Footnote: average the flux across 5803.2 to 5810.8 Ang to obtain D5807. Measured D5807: 1.51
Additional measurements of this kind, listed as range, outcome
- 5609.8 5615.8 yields 1.59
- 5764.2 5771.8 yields 1.49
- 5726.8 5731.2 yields 1.5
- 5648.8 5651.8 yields 1.15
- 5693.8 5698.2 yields 1.63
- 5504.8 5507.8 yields 1.59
